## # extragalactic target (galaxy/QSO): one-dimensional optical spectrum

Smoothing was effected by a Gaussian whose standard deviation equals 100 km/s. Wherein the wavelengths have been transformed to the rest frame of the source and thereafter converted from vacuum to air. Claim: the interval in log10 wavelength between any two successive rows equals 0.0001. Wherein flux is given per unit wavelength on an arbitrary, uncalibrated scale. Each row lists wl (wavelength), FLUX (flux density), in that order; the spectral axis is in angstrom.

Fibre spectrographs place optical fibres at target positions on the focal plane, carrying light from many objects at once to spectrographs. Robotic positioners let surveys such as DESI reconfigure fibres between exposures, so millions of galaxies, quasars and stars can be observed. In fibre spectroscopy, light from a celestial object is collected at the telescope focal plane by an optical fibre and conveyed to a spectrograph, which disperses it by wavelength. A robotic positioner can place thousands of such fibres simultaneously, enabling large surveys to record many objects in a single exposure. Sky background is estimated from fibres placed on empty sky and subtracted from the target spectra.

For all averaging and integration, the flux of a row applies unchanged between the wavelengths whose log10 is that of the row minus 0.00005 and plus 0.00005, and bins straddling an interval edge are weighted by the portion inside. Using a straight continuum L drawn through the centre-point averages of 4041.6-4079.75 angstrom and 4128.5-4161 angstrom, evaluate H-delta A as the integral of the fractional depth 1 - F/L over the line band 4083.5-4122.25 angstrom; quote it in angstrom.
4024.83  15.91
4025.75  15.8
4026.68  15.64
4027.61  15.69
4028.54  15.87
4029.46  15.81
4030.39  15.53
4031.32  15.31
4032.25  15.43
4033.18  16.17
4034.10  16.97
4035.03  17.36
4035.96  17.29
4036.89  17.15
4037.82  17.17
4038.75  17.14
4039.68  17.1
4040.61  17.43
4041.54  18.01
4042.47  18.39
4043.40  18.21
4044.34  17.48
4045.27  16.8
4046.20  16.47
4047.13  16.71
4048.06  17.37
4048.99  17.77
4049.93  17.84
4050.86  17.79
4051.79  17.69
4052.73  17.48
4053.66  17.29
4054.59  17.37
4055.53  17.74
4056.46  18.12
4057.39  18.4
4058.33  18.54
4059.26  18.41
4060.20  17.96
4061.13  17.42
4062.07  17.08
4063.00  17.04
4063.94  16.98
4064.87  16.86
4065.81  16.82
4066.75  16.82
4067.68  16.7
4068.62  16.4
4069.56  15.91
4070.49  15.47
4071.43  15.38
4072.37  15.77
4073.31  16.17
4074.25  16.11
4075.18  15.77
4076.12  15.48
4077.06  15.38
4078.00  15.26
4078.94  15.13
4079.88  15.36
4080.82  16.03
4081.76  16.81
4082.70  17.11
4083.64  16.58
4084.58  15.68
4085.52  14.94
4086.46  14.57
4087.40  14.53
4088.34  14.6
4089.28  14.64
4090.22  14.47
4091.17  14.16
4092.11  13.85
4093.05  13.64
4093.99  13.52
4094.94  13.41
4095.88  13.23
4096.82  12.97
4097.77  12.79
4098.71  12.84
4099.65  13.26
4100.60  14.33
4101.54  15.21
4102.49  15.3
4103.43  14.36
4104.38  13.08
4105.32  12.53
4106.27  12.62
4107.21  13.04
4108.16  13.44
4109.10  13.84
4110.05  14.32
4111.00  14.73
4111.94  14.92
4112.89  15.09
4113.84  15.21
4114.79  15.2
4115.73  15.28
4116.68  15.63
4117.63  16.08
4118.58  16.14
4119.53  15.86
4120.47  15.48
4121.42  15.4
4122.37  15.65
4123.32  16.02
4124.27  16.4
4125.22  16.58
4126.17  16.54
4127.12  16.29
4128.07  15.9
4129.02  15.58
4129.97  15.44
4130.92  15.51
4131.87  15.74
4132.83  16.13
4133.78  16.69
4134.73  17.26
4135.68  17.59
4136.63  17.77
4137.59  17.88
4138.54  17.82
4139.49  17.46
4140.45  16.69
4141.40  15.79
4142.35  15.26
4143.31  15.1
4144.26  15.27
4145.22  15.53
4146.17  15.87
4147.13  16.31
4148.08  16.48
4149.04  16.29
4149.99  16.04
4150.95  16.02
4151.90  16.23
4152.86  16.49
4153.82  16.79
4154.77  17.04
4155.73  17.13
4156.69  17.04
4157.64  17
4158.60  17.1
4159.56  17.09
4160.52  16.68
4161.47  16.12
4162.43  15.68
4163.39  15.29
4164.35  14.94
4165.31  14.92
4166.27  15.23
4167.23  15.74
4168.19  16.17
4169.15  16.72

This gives 5.3 angstrom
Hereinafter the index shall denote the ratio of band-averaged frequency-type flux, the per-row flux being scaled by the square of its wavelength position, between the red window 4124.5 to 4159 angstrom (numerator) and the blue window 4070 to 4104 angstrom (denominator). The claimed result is 1.14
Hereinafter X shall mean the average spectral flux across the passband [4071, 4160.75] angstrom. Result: 15.5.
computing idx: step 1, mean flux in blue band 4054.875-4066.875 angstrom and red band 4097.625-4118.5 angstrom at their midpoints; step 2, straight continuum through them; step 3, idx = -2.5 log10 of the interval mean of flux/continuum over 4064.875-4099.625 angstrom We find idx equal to 0.07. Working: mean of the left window 17.6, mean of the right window 14.3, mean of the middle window 15.1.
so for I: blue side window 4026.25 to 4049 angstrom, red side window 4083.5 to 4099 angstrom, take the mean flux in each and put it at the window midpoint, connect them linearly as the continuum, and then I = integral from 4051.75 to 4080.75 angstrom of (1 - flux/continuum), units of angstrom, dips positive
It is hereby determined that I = -2.5 angstrom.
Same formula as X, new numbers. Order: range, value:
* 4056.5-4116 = 15.2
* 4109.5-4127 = 15.6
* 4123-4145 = 16.4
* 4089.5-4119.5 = 14.2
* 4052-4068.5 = 17.5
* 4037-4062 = 17.6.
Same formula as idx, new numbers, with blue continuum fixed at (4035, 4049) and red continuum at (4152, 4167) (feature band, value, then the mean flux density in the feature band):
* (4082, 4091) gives 0.12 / 15.2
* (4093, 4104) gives 0.22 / 13.7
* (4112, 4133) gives 0.06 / 15.8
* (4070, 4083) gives 0.08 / 15.8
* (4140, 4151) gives 0.04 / 15.9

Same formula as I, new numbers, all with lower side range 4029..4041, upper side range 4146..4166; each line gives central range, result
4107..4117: 1.08 angstrom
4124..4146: 0.01 angstrom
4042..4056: -0.78 angstrom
